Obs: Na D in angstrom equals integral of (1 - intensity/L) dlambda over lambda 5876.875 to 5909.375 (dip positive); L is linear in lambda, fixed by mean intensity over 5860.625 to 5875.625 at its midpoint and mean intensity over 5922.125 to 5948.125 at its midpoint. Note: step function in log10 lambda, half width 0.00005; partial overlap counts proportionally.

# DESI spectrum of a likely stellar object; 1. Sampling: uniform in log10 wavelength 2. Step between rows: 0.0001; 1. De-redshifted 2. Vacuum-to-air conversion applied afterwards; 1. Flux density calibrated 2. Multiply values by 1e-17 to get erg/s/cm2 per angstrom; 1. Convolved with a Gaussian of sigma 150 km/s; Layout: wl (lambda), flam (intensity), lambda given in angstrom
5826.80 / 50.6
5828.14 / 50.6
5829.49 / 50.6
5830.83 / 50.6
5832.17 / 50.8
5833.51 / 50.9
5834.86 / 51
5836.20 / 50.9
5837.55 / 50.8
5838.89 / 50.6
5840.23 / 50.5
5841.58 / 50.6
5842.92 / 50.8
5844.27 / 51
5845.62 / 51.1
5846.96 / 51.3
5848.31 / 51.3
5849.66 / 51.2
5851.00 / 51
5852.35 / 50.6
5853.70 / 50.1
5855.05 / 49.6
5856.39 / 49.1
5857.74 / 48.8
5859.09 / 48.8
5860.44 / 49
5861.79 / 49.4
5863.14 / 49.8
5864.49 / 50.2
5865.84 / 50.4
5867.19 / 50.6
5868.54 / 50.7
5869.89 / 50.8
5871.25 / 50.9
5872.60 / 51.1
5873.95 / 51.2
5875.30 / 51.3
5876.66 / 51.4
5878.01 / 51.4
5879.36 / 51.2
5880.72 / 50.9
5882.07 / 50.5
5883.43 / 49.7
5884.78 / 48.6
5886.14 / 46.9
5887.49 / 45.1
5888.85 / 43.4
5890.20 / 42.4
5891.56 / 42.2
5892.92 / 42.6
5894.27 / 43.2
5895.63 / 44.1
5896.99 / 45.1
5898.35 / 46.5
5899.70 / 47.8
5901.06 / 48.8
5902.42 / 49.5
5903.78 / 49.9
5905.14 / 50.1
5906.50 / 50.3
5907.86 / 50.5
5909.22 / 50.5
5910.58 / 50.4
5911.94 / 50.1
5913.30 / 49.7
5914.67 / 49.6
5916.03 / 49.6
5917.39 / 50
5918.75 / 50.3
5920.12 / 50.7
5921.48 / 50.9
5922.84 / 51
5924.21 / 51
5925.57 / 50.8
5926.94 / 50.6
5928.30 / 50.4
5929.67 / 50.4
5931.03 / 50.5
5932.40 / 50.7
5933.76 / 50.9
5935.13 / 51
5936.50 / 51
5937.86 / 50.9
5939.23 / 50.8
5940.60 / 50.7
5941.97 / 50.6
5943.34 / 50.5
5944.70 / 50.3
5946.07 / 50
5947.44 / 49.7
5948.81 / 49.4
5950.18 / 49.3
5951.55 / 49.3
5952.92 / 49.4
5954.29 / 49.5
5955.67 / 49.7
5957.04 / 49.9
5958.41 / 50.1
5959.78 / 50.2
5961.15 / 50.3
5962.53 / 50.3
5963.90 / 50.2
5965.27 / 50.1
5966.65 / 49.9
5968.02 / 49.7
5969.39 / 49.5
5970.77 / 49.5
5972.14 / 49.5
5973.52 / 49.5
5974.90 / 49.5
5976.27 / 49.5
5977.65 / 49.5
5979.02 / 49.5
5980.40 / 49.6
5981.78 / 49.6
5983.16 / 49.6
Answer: 1.9 angstrom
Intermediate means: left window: 50.5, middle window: 47.6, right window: 50.6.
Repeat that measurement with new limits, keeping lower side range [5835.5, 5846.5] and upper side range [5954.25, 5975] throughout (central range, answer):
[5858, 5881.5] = 0.0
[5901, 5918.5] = 0.1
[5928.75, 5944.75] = -0.2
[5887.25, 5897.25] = 1.4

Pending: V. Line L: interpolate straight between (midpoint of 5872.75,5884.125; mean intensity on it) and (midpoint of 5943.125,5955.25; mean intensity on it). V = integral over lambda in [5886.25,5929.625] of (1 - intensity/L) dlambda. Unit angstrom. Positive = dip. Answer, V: 1.8 angstrom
